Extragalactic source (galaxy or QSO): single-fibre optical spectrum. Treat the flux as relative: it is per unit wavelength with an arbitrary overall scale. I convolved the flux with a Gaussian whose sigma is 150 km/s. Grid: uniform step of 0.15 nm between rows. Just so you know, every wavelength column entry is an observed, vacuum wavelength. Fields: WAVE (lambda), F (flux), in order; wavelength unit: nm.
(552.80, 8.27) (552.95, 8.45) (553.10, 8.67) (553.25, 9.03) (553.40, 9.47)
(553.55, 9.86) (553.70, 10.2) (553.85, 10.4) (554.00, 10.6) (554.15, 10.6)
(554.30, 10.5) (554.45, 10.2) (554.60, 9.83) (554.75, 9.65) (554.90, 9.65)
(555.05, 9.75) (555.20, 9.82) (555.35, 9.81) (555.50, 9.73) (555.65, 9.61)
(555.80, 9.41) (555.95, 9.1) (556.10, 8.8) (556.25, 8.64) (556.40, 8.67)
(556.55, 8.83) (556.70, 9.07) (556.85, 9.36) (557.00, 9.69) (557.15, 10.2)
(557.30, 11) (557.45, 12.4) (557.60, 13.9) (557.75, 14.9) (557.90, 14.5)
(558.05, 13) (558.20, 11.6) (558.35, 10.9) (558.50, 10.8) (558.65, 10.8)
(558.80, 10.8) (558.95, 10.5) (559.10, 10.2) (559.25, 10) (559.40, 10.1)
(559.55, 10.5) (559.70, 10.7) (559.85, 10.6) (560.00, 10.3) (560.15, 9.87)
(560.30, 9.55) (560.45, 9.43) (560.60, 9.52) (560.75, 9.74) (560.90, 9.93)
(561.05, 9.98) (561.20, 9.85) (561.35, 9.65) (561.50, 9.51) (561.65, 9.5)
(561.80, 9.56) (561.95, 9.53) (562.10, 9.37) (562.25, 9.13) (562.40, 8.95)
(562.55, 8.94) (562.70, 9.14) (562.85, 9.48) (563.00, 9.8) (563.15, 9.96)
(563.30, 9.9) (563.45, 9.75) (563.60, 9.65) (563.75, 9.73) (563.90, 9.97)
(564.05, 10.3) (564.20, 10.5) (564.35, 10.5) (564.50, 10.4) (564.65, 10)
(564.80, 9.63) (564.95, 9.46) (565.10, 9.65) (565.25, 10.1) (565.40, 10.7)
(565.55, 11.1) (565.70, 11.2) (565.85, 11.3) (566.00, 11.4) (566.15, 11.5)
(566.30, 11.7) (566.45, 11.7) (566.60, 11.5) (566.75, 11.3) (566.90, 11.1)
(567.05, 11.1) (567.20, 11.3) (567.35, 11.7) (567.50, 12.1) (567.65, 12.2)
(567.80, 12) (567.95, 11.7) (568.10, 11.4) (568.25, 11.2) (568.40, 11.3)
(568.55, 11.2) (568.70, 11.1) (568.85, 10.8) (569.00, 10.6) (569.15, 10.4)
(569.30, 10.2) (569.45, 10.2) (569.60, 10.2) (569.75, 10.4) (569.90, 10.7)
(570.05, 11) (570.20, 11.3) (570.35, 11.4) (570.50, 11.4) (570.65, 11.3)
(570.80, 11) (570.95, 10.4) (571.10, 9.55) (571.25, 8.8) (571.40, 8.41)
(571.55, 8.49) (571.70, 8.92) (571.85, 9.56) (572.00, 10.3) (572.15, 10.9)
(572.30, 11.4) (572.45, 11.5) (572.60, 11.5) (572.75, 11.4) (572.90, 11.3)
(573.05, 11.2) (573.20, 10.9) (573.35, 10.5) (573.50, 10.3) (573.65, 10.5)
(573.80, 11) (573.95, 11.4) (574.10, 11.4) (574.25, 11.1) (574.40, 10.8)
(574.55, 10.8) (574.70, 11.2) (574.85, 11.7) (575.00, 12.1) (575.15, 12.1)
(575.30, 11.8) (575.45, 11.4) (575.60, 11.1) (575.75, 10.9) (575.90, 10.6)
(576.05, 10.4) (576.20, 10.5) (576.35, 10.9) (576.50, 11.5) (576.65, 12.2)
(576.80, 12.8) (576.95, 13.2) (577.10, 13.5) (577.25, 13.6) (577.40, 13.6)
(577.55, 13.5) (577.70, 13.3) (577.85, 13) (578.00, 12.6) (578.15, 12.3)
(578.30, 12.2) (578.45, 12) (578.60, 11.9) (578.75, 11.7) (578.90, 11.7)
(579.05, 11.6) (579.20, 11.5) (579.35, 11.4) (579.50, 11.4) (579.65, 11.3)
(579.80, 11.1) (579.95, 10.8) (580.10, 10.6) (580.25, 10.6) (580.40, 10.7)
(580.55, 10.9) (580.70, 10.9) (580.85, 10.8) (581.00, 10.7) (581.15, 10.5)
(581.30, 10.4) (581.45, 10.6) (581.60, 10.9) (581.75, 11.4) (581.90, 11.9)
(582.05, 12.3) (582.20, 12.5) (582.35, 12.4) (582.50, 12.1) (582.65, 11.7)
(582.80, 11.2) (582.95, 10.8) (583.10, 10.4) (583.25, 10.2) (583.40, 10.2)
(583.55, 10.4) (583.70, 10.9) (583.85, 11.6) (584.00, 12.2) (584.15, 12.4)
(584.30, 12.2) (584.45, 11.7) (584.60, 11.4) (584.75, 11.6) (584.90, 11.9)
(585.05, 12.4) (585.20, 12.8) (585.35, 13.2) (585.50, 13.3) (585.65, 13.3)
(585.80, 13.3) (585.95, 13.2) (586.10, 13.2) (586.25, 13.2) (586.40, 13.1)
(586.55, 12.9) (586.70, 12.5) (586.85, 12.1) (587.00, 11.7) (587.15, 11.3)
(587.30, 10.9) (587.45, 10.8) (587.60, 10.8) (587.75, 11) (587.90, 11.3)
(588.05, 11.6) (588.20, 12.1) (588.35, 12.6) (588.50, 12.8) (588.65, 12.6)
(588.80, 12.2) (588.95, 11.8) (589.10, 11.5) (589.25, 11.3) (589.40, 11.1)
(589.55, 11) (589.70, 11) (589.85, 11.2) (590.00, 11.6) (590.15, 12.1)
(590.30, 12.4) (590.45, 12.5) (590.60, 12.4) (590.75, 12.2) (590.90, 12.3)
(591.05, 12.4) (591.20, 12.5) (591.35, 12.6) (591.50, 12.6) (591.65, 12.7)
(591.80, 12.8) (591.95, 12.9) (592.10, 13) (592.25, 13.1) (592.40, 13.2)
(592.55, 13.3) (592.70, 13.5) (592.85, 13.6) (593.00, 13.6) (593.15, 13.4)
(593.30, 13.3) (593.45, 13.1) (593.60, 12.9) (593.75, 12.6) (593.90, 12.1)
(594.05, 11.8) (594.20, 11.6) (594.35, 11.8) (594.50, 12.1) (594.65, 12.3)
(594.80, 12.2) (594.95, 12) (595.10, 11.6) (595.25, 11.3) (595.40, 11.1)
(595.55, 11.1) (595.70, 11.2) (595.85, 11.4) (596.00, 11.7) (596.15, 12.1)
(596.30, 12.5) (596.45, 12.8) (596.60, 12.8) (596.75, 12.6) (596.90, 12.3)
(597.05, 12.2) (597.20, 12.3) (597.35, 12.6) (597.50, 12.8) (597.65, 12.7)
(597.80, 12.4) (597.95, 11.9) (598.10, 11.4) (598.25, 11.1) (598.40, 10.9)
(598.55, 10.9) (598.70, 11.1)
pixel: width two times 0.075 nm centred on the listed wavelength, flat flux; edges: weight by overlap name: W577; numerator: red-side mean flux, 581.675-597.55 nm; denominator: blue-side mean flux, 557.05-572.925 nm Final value 1.14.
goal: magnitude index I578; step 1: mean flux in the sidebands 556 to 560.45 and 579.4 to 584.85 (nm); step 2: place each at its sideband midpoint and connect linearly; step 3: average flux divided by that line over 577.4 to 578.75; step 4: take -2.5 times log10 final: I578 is -0.14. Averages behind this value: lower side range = 10.7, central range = 12.6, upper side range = 11.2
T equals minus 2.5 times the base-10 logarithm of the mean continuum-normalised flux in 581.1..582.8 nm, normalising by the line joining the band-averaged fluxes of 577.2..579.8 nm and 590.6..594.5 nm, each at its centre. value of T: 0.08 mag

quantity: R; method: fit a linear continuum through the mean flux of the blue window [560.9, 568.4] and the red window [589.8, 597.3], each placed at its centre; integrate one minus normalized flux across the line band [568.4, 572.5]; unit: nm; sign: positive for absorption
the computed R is 0.15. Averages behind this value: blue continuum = 10.4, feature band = 10.4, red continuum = 12.4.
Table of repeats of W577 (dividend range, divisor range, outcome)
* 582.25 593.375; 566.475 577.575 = 1.09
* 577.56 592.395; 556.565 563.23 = 1.14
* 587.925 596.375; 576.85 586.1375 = 1.04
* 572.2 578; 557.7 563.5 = 1.14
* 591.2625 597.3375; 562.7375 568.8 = 1.15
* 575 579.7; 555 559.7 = 1.14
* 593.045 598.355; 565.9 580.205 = 1.08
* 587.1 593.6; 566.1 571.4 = 1.11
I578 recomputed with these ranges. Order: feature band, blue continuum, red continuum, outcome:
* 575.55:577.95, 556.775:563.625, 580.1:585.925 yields -0.089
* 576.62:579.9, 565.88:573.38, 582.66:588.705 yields -0.081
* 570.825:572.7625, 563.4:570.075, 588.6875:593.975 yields 0.112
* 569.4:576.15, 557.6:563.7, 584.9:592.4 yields 0.036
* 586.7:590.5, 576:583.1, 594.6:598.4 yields 0.017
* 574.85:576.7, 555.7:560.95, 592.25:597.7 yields 0.009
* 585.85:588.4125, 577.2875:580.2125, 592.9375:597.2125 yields 0.005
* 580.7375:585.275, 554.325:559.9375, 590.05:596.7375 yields 0.042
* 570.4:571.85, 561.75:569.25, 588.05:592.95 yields 0.119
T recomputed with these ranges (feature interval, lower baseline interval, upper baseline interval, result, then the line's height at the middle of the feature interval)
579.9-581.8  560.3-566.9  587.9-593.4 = 0.080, 11.6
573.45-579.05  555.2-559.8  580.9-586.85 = -0.029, 11.5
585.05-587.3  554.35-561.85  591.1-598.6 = -0.077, 11.8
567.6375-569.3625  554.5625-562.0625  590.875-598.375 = -0.029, 10.8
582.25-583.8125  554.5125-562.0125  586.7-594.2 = 0.067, 11.8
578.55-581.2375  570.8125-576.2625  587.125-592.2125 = 0.010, 11.2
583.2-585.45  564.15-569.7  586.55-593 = 0.014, 11.9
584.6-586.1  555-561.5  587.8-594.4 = -0.063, 12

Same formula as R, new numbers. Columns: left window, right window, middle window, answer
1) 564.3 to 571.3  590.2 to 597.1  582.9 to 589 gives 0.01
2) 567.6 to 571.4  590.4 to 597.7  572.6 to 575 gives 0.00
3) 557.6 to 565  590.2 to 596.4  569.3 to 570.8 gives 0.00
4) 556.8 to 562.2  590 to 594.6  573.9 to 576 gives 0.05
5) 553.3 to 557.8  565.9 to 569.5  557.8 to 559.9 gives -0.14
